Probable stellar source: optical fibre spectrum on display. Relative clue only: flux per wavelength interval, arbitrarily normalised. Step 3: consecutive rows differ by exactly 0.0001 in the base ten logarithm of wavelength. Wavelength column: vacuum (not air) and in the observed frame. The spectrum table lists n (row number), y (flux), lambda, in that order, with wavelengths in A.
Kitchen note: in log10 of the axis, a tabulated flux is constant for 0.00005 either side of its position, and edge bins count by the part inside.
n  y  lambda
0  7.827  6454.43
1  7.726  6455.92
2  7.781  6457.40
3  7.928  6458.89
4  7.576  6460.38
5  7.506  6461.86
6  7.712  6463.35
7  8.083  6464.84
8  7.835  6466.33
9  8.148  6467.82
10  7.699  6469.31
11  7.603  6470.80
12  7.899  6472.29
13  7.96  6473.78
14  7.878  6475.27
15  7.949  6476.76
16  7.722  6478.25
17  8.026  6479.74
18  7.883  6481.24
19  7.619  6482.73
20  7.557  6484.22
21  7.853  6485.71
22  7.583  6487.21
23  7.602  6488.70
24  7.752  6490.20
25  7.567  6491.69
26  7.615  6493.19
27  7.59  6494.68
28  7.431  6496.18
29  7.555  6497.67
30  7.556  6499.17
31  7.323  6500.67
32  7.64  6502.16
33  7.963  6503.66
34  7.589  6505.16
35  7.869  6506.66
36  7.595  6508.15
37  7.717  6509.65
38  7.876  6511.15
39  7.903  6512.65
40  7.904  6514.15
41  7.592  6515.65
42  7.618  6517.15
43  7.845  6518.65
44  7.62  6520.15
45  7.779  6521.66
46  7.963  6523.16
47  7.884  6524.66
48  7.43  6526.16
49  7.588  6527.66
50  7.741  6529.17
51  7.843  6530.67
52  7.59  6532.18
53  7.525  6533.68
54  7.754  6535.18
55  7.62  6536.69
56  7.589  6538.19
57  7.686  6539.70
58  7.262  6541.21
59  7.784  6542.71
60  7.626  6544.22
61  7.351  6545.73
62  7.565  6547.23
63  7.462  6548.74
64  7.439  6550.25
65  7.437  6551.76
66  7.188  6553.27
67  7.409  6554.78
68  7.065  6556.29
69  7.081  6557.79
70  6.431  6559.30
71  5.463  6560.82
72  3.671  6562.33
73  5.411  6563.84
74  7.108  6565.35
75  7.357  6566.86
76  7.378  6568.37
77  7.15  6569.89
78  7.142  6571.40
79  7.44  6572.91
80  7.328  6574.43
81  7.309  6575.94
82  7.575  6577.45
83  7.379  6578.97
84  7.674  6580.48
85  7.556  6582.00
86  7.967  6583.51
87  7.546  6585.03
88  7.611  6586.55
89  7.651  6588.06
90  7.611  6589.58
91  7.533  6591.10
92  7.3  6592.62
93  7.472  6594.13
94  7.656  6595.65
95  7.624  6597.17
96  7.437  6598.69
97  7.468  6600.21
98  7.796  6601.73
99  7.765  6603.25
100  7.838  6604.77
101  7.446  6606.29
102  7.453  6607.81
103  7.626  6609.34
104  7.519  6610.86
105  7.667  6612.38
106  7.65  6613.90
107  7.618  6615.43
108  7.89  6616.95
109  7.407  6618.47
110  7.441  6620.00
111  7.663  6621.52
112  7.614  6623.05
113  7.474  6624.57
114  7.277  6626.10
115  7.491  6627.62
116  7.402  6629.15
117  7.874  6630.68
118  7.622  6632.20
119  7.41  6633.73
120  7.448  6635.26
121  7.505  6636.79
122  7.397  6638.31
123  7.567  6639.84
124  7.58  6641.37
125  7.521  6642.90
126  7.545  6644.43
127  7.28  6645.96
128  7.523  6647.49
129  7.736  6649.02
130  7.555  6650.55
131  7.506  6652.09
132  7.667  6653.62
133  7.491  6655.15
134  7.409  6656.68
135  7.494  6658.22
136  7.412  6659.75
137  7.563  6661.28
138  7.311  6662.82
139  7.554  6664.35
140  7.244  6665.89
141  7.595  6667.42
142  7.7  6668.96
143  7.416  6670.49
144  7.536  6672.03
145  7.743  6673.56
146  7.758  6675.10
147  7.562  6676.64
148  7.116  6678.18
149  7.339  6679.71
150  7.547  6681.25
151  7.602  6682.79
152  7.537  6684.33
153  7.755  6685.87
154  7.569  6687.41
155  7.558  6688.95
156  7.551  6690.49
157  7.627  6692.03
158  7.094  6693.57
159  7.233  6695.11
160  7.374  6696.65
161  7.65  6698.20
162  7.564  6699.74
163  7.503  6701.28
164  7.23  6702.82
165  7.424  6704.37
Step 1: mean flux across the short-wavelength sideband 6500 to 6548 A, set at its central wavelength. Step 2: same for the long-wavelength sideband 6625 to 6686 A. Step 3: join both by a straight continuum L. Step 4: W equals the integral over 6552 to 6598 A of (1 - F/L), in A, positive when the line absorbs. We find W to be 2.8 A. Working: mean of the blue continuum 7.68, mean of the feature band 7.14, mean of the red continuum 7.51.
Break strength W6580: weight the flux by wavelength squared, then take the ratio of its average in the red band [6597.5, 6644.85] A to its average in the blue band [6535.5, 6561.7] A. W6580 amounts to 1.07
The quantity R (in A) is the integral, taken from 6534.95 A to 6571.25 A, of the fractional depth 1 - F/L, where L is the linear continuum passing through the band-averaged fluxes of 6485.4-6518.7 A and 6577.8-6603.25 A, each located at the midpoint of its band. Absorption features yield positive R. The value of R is 2.7 A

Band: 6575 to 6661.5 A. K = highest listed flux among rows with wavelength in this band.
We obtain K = 7.967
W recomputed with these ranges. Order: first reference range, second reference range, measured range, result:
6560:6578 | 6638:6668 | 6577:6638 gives -4.5 A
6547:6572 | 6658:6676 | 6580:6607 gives -2.2 A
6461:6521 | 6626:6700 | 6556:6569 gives 2.3 A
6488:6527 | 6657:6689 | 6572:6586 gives 0.2 A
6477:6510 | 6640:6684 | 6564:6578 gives 0.7 A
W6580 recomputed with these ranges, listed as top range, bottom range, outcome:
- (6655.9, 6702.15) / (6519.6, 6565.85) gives 1.08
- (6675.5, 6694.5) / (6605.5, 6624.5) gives 1.01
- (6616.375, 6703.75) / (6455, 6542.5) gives 1.02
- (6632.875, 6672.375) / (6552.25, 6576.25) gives 1.14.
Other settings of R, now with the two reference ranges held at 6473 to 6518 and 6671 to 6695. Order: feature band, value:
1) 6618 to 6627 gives 0.12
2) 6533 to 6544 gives 0.09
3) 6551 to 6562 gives 1.30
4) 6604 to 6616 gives -0.02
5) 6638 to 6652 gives 0.06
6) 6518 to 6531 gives -0.10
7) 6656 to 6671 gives 0.13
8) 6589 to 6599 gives 0.12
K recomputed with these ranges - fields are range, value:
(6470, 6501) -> 8.026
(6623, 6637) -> 7.874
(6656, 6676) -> 7.758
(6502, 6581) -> 7.963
